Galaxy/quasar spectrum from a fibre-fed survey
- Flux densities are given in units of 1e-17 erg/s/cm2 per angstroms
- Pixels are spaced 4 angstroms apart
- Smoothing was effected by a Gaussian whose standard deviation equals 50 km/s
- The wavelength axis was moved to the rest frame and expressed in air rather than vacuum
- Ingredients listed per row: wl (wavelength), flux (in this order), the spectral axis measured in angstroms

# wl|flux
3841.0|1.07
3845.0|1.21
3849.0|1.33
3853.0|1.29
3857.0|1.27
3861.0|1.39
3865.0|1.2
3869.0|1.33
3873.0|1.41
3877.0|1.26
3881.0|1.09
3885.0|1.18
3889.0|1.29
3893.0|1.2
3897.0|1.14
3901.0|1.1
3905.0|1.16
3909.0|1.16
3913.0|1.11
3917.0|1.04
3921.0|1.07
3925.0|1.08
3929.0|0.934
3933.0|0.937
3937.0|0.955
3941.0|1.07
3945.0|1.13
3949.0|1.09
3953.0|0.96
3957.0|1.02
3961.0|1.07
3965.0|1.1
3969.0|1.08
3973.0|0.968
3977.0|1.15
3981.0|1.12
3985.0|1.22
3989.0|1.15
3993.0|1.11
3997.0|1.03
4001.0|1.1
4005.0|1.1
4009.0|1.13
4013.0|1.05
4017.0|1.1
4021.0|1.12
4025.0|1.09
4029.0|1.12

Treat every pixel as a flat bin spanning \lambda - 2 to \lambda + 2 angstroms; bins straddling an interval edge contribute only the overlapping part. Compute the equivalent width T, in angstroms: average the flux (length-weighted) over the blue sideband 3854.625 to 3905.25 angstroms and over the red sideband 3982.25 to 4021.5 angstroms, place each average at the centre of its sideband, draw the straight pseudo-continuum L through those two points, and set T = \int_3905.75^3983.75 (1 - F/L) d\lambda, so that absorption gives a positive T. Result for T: 7.4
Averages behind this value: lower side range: 1.24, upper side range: 1.11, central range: 1.06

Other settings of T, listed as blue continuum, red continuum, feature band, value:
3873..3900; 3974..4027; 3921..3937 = 2.5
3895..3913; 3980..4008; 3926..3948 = 2.3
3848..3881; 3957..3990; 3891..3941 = 5.4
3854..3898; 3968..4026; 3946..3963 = 1.7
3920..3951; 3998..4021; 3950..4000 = -0.8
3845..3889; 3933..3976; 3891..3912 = 0.6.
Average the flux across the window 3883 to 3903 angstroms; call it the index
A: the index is 1.18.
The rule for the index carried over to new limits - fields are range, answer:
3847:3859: 1.3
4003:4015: 1.09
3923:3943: 0.995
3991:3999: 1.07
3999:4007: 1.1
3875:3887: 1.18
